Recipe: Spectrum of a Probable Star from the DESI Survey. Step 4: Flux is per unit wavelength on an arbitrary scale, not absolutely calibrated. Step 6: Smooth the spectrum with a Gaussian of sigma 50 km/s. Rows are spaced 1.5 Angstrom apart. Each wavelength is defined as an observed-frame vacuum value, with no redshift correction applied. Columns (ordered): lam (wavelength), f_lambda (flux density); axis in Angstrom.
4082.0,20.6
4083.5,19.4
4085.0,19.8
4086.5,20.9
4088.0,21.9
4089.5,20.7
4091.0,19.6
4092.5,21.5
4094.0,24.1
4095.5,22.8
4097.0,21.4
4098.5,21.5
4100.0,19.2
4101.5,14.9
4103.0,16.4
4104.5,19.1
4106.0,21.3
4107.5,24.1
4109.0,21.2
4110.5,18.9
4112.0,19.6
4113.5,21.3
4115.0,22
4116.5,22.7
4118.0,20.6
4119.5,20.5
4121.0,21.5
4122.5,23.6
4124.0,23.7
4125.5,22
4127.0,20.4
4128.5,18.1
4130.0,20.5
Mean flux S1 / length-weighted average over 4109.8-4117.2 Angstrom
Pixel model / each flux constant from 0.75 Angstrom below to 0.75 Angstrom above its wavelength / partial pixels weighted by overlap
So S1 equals 20.9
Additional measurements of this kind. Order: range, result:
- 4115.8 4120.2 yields 21.3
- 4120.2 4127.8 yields 22.2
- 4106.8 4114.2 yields 21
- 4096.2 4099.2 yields 21.5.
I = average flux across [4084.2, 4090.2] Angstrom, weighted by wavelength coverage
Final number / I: 20.8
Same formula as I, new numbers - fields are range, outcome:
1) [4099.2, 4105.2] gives 17.4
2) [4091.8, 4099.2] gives 22.3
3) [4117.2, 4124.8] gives 22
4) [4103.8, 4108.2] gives 21.5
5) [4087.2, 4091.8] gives 20.7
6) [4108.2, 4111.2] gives 20.1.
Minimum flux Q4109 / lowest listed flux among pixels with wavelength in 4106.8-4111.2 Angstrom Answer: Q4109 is 18.9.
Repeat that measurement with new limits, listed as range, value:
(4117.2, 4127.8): 20.4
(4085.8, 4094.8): 19.6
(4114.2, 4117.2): 22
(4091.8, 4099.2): 21.4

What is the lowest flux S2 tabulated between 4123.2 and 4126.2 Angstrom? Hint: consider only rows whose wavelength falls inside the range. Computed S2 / 22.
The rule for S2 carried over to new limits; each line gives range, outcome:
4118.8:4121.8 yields 20.5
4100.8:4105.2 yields 14.9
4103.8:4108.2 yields 19.1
